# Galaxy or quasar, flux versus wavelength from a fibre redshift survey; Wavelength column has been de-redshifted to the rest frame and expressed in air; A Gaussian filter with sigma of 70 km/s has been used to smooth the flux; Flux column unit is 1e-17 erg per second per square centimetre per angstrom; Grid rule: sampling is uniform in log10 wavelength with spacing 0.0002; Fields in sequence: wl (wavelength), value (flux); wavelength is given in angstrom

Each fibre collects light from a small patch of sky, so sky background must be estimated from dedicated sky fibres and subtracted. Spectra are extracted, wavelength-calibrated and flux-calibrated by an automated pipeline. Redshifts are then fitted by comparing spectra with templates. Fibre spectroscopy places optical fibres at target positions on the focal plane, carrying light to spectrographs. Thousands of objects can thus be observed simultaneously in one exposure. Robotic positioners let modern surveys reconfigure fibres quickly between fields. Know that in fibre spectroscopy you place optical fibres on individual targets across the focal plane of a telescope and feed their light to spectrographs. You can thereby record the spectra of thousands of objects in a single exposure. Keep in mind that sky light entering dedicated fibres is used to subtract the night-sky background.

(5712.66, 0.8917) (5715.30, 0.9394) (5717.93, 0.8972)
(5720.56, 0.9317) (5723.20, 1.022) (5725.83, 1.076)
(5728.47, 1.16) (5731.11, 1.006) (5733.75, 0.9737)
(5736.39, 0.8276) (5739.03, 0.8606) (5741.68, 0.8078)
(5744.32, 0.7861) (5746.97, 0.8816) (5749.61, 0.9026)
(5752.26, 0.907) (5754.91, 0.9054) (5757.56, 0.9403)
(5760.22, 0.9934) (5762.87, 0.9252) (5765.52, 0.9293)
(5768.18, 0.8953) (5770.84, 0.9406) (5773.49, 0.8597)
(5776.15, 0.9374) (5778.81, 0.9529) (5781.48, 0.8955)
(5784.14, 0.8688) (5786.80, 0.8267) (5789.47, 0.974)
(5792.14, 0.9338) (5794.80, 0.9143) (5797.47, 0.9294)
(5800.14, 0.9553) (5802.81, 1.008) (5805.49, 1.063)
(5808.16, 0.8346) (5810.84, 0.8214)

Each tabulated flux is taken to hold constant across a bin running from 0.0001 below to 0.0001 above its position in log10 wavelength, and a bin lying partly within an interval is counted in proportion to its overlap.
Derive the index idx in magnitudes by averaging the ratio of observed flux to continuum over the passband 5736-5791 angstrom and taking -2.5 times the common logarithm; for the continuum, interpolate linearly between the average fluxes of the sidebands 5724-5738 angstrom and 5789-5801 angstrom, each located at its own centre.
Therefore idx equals 0.086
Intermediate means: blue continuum 1.01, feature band 0.897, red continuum 0.939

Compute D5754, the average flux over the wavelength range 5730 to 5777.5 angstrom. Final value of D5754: 0.904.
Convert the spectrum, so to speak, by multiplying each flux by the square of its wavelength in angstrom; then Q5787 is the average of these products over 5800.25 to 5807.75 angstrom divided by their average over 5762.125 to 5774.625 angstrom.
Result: 1.11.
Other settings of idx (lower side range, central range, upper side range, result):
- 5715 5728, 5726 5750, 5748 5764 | 0.05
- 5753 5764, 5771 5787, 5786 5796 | 0.03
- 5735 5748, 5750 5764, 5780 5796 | -0.09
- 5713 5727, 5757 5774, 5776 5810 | 0.02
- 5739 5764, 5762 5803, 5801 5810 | 0.01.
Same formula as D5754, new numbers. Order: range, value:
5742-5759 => 0.883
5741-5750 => 0.842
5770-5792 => 0.908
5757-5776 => 0.926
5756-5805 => 0.929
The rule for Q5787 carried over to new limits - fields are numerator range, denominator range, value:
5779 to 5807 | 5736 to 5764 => 1.07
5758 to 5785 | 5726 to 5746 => 1.01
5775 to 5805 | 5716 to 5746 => 1.01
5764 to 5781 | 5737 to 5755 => 1.08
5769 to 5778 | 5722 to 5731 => 0.86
